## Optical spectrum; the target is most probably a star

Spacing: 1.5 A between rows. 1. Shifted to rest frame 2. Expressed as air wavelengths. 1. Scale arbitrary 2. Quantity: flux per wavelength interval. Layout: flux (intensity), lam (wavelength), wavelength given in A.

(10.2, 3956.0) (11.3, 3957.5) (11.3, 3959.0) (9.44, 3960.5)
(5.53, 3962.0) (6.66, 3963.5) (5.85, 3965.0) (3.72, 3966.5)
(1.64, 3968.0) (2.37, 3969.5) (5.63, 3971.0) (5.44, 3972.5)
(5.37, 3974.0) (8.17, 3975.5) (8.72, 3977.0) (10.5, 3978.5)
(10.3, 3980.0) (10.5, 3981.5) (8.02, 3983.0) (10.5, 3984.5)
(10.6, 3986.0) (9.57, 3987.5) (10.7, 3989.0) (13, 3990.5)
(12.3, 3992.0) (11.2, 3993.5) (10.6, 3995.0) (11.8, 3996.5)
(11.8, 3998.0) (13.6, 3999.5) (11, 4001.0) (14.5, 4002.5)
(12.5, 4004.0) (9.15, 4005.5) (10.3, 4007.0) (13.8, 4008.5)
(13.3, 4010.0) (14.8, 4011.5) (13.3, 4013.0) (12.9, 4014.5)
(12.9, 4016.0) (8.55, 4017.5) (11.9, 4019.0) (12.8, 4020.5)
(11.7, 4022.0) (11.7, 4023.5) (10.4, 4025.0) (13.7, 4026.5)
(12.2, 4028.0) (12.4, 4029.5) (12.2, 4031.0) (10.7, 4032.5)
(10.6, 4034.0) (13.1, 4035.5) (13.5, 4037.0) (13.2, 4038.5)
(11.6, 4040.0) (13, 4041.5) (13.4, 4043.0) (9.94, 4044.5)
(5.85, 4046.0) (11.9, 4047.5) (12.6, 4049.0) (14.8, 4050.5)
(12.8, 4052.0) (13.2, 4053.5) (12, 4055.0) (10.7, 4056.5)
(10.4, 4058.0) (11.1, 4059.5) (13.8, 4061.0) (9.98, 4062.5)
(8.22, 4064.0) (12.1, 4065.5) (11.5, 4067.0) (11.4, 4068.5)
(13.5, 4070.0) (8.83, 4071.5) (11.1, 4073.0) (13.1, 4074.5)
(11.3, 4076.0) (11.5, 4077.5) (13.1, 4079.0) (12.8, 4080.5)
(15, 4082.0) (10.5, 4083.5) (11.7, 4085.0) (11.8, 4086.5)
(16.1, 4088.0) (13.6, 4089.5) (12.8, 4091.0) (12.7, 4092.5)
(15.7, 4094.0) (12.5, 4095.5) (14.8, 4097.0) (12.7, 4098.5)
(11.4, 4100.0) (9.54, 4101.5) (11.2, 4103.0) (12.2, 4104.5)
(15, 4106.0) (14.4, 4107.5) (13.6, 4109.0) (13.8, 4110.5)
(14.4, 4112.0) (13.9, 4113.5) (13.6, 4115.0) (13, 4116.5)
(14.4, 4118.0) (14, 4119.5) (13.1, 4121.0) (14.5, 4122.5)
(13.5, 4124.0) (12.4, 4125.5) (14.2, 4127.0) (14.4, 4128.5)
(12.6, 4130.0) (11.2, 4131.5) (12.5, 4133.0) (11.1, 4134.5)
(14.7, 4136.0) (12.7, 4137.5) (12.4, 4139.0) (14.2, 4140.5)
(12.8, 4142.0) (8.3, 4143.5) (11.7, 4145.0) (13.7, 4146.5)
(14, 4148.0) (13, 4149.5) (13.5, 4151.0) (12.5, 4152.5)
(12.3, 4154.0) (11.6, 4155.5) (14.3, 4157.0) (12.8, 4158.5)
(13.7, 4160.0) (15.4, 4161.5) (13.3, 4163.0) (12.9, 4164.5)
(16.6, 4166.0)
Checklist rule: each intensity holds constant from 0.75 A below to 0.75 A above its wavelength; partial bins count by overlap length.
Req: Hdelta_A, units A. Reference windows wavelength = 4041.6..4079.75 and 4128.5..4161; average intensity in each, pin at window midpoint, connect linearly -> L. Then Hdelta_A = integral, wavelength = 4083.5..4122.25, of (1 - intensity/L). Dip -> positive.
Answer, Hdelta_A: -3.5 A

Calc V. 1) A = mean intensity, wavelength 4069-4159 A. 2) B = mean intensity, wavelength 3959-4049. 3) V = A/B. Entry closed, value 1.2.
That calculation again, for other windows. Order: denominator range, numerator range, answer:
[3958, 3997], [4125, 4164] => 1.53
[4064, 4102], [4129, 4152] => 1.02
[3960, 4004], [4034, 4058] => 1.34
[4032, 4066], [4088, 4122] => 1.14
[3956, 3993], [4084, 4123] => 1.61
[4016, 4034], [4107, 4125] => 1.18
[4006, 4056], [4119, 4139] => 1.08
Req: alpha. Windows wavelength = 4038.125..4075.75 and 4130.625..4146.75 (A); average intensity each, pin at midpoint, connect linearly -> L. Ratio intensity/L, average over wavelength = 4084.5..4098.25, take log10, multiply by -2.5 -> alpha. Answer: -0.14 mag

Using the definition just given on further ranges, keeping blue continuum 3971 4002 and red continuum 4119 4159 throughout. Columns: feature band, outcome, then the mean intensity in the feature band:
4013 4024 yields -0.12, 11.9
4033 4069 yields -0.04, 11.7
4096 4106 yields 0.00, 12.2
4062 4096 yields -0.04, 12.2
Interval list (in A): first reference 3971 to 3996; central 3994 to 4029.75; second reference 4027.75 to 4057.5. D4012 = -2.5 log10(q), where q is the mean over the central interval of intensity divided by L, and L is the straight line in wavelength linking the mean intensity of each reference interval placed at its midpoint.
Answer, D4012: -0.13 mag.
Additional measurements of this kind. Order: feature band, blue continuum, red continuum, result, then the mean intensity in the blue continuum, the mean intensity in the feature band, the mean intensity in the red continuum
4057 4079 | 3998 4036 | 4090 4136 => 0.12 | 12.1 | 11.3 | 13.2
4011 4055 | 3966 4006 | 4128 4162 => -0.16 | 9.41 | 12.1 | 12.8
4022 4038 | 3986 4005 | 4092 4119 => 0.02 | 11.8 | 12.1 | 13.3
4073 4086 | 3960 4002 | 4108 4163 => -0.07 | 8.76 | 12.3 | 13.2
